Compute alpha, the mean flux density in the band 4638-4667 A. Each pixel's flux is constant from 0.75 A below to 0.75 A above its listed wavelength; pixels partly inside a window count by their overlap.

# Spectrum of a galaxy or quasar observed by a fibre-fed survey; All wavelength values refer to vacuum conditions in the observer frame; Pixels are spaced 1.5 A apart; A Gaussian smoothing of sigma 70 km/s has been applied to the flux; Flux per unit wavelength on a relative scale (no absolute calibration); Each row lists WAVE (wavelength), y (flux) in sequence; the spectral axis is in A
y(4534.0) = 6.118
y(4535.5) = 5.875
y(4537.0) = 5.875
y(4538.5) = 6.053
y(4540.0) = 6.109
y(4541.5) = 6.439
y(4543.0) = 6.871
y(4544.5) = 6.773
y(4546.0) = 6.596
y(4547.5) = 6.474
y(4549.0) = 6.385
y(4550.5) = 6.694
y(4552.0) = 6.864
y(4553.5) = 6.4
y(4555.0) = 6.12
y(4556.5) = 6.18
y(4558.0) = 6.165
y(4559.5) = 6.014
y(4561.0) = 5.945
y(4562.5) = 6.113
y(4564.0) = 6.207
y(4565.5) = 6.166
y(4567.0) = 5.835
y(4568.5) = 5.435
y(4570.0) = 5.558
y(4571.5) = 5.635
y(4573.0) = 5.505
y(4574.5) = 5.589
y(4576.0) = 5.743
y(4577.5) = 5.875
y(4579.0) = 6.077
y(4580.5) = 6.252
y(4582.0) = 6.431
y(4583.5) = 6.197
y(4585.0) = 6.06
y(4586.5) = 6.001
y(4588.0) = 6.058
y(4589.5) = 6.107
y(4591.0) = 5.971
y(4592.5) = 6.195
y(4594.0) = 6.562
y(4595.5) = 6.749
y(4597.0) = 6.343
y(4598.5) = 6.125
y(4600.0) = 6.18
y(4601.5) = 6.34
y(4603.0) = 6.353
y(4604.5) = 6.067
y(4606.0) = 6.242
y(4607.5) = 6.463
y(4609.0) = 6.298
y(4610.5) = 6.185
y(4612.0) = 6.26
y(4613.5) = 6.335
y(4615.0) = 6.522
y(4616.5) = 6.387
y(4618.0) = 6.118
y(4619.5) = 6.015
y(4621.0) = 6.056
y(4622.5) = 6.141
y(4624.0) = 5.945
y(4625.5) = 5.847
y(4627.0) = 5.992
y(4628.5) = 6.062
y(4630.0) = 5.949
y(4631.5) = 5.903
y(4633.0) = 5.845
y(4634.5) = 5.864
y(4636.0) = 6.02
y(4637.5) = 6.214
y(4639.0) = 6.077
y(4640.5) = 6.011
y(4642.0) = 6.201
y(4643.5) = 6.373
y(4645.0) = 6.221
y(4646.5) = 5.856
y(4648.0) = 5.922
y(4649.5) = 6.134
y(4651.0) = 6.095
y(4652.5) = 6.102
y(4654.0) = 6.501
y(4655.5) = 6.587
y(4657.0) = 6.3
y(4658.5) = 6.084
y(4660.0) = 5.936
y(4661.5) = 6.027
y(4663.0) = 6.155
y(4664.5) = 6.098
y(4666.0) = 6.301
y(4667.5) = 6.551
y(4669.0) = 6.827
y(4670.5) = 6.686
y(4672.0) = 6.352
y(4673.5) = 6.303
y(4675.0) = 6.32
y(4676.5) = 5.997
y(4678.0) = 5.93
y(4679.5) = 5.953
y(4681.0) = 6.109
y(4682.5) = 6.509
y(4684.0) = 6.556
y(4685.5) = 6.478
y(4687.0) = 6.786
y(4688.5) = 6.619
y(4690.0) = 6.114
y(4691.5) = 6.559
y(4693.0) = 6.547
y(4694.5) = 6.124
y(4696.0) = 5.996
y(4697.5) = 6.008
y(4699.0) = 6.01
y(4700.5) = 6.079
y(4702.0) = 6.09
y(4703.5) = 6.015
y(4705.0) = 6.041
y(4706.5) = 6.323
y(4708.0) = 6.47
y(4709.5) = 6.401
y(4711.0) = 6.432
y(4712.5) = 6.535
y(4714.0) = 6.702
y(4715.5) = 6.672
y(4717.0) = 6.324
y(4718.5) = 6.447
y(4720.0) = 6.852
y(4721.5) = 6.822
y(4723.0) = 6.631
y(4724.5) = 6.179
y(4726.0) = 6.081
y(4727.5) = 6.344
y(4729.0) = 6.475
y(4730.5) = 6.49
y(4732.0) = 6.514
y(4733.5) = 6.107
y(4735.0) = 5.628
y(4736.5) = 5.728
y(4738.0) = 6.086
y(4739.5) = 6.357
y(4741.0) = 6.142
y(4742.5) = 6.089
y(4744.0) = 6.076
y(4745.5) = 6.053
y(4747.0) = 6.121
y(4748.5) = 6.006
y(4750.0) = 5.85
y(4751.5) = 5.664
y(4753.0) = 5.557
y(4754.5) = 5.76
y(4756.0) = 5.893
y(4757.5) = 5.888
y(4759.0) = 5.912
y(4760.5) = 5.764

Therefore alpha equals 6.16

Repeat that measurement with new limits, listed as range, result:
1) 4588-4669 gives 6.18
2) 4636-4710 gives 6.24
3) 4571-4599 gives 6.08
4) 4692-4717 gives 6.28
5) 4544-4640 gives 6.14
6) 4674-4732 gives 6.34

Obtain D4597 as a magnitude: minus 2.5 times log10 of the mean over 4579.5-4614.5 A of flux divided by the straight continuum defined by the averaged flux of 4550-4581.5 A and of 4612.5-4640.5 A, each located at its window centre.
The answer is -0.04 mag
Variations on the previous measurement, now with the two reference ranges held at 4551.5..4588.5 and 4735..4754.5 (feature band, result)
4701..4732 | -0.079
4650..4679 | -0.051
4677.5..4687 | -0.059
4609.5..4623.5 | -0.040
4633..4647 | -0.017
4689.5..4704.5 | -0.033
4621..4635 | 0.006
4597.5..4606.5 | -0.039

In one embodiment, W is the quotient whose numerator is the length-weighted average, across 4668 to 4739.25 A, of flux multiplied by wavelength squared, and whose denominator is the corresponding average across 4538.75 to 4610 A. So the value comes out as 1.08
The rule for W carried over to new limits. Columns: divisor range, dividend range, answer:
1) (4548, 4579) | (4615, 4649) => 1.04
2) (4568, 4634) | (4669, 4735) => 1.09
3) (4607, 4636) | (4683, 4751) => 1.07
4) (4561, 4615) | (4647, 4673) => 1.06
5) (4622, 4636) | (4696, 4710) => 1.07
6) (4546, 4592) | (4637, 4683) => 1.06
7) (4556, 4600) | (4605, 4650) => 1.03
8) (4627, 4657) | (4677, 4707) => 1.04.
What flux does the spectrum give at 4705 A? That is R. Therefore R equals 6.041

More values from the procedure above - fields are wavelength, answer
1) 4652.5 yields 6.102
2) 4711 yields 6.432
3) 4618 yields 6.118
